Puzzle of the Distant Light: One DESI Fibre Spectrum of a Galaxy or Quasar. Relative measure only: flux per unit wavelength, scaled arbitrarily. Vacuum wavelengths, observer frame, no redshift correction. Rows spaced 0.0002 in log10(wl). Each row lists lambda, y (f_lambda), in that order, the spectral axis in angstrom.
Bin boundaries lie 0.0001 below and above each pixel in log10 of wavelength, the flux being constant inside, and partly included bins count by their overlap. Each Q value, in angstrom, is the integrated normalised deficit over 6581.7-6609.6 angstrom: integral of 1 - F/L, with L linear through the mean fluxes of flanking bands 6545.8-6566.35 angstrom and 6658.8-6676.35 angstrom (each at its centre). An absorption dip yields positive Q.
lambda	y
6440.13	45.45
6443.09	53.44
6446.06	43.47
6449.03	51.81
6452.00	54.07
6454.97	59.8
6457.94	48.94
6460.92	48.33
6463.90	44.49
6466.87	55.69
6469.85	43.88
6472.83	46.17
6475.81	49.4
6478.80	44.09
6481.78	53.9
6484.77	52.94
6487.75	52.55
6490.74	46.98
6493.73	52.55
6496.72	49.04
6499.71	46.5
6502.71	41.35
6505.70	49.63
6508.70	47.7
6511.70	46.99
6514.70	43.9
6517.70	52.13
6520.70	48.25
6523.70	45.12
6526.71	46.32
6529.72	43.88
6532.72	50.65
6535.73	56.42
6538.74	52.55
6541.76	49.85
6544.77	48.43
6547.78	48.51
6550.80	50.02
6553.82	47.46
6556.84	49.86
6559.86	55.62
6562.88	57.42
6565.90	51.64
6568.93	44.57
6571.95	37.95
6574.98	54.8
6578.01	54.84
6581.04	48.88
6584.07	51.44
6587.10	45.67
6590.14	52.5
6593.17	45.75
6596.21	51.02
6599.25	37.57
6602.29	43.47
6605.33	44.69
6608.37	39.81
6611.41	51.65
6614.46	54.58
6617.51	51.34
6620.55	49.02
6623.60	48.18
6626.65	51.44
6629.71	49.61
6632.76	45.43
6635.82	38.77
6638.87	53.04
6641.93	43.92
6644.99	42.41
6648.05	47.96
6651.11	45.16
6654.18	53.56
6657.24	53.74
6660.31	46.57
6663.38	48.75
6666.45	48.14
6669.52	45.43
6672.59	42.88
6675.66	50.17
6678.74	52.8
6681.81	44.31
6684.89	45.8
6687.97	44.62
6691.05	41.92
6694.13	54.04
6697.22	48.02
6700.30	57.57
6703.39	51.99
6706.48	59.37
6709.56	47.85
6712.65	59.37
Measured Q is 2.2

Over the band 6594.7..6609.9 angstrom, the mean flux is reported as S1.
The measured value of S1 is 43.3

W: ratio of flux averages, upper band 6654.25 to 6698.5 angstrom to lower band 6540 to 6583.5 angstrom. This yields 0.96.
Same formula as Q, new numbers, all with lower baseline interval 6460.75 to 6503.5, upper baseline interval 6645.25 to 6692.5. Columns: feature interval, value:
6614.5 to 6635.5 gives -0.58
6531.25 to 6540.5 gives -0.93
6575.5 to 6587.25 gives -0.78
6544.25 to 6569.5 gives -1.35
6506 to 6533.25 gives 0.67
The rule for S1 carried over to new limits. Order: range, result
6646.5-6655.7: 48.9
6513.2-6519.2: 48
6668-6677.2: 46.2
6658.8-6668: 47.8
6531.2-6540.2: 53.2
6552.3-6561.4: 51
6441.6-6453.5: 50.7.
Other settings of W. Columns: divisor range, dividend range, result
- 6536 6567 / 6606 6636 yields 0.94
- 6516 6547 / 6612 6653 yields 0.97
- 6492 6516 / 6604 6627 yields 1.03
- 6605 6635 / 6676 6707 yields 1.03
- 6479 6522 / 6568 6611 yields 0.96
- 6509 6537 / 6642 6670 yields 0.99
